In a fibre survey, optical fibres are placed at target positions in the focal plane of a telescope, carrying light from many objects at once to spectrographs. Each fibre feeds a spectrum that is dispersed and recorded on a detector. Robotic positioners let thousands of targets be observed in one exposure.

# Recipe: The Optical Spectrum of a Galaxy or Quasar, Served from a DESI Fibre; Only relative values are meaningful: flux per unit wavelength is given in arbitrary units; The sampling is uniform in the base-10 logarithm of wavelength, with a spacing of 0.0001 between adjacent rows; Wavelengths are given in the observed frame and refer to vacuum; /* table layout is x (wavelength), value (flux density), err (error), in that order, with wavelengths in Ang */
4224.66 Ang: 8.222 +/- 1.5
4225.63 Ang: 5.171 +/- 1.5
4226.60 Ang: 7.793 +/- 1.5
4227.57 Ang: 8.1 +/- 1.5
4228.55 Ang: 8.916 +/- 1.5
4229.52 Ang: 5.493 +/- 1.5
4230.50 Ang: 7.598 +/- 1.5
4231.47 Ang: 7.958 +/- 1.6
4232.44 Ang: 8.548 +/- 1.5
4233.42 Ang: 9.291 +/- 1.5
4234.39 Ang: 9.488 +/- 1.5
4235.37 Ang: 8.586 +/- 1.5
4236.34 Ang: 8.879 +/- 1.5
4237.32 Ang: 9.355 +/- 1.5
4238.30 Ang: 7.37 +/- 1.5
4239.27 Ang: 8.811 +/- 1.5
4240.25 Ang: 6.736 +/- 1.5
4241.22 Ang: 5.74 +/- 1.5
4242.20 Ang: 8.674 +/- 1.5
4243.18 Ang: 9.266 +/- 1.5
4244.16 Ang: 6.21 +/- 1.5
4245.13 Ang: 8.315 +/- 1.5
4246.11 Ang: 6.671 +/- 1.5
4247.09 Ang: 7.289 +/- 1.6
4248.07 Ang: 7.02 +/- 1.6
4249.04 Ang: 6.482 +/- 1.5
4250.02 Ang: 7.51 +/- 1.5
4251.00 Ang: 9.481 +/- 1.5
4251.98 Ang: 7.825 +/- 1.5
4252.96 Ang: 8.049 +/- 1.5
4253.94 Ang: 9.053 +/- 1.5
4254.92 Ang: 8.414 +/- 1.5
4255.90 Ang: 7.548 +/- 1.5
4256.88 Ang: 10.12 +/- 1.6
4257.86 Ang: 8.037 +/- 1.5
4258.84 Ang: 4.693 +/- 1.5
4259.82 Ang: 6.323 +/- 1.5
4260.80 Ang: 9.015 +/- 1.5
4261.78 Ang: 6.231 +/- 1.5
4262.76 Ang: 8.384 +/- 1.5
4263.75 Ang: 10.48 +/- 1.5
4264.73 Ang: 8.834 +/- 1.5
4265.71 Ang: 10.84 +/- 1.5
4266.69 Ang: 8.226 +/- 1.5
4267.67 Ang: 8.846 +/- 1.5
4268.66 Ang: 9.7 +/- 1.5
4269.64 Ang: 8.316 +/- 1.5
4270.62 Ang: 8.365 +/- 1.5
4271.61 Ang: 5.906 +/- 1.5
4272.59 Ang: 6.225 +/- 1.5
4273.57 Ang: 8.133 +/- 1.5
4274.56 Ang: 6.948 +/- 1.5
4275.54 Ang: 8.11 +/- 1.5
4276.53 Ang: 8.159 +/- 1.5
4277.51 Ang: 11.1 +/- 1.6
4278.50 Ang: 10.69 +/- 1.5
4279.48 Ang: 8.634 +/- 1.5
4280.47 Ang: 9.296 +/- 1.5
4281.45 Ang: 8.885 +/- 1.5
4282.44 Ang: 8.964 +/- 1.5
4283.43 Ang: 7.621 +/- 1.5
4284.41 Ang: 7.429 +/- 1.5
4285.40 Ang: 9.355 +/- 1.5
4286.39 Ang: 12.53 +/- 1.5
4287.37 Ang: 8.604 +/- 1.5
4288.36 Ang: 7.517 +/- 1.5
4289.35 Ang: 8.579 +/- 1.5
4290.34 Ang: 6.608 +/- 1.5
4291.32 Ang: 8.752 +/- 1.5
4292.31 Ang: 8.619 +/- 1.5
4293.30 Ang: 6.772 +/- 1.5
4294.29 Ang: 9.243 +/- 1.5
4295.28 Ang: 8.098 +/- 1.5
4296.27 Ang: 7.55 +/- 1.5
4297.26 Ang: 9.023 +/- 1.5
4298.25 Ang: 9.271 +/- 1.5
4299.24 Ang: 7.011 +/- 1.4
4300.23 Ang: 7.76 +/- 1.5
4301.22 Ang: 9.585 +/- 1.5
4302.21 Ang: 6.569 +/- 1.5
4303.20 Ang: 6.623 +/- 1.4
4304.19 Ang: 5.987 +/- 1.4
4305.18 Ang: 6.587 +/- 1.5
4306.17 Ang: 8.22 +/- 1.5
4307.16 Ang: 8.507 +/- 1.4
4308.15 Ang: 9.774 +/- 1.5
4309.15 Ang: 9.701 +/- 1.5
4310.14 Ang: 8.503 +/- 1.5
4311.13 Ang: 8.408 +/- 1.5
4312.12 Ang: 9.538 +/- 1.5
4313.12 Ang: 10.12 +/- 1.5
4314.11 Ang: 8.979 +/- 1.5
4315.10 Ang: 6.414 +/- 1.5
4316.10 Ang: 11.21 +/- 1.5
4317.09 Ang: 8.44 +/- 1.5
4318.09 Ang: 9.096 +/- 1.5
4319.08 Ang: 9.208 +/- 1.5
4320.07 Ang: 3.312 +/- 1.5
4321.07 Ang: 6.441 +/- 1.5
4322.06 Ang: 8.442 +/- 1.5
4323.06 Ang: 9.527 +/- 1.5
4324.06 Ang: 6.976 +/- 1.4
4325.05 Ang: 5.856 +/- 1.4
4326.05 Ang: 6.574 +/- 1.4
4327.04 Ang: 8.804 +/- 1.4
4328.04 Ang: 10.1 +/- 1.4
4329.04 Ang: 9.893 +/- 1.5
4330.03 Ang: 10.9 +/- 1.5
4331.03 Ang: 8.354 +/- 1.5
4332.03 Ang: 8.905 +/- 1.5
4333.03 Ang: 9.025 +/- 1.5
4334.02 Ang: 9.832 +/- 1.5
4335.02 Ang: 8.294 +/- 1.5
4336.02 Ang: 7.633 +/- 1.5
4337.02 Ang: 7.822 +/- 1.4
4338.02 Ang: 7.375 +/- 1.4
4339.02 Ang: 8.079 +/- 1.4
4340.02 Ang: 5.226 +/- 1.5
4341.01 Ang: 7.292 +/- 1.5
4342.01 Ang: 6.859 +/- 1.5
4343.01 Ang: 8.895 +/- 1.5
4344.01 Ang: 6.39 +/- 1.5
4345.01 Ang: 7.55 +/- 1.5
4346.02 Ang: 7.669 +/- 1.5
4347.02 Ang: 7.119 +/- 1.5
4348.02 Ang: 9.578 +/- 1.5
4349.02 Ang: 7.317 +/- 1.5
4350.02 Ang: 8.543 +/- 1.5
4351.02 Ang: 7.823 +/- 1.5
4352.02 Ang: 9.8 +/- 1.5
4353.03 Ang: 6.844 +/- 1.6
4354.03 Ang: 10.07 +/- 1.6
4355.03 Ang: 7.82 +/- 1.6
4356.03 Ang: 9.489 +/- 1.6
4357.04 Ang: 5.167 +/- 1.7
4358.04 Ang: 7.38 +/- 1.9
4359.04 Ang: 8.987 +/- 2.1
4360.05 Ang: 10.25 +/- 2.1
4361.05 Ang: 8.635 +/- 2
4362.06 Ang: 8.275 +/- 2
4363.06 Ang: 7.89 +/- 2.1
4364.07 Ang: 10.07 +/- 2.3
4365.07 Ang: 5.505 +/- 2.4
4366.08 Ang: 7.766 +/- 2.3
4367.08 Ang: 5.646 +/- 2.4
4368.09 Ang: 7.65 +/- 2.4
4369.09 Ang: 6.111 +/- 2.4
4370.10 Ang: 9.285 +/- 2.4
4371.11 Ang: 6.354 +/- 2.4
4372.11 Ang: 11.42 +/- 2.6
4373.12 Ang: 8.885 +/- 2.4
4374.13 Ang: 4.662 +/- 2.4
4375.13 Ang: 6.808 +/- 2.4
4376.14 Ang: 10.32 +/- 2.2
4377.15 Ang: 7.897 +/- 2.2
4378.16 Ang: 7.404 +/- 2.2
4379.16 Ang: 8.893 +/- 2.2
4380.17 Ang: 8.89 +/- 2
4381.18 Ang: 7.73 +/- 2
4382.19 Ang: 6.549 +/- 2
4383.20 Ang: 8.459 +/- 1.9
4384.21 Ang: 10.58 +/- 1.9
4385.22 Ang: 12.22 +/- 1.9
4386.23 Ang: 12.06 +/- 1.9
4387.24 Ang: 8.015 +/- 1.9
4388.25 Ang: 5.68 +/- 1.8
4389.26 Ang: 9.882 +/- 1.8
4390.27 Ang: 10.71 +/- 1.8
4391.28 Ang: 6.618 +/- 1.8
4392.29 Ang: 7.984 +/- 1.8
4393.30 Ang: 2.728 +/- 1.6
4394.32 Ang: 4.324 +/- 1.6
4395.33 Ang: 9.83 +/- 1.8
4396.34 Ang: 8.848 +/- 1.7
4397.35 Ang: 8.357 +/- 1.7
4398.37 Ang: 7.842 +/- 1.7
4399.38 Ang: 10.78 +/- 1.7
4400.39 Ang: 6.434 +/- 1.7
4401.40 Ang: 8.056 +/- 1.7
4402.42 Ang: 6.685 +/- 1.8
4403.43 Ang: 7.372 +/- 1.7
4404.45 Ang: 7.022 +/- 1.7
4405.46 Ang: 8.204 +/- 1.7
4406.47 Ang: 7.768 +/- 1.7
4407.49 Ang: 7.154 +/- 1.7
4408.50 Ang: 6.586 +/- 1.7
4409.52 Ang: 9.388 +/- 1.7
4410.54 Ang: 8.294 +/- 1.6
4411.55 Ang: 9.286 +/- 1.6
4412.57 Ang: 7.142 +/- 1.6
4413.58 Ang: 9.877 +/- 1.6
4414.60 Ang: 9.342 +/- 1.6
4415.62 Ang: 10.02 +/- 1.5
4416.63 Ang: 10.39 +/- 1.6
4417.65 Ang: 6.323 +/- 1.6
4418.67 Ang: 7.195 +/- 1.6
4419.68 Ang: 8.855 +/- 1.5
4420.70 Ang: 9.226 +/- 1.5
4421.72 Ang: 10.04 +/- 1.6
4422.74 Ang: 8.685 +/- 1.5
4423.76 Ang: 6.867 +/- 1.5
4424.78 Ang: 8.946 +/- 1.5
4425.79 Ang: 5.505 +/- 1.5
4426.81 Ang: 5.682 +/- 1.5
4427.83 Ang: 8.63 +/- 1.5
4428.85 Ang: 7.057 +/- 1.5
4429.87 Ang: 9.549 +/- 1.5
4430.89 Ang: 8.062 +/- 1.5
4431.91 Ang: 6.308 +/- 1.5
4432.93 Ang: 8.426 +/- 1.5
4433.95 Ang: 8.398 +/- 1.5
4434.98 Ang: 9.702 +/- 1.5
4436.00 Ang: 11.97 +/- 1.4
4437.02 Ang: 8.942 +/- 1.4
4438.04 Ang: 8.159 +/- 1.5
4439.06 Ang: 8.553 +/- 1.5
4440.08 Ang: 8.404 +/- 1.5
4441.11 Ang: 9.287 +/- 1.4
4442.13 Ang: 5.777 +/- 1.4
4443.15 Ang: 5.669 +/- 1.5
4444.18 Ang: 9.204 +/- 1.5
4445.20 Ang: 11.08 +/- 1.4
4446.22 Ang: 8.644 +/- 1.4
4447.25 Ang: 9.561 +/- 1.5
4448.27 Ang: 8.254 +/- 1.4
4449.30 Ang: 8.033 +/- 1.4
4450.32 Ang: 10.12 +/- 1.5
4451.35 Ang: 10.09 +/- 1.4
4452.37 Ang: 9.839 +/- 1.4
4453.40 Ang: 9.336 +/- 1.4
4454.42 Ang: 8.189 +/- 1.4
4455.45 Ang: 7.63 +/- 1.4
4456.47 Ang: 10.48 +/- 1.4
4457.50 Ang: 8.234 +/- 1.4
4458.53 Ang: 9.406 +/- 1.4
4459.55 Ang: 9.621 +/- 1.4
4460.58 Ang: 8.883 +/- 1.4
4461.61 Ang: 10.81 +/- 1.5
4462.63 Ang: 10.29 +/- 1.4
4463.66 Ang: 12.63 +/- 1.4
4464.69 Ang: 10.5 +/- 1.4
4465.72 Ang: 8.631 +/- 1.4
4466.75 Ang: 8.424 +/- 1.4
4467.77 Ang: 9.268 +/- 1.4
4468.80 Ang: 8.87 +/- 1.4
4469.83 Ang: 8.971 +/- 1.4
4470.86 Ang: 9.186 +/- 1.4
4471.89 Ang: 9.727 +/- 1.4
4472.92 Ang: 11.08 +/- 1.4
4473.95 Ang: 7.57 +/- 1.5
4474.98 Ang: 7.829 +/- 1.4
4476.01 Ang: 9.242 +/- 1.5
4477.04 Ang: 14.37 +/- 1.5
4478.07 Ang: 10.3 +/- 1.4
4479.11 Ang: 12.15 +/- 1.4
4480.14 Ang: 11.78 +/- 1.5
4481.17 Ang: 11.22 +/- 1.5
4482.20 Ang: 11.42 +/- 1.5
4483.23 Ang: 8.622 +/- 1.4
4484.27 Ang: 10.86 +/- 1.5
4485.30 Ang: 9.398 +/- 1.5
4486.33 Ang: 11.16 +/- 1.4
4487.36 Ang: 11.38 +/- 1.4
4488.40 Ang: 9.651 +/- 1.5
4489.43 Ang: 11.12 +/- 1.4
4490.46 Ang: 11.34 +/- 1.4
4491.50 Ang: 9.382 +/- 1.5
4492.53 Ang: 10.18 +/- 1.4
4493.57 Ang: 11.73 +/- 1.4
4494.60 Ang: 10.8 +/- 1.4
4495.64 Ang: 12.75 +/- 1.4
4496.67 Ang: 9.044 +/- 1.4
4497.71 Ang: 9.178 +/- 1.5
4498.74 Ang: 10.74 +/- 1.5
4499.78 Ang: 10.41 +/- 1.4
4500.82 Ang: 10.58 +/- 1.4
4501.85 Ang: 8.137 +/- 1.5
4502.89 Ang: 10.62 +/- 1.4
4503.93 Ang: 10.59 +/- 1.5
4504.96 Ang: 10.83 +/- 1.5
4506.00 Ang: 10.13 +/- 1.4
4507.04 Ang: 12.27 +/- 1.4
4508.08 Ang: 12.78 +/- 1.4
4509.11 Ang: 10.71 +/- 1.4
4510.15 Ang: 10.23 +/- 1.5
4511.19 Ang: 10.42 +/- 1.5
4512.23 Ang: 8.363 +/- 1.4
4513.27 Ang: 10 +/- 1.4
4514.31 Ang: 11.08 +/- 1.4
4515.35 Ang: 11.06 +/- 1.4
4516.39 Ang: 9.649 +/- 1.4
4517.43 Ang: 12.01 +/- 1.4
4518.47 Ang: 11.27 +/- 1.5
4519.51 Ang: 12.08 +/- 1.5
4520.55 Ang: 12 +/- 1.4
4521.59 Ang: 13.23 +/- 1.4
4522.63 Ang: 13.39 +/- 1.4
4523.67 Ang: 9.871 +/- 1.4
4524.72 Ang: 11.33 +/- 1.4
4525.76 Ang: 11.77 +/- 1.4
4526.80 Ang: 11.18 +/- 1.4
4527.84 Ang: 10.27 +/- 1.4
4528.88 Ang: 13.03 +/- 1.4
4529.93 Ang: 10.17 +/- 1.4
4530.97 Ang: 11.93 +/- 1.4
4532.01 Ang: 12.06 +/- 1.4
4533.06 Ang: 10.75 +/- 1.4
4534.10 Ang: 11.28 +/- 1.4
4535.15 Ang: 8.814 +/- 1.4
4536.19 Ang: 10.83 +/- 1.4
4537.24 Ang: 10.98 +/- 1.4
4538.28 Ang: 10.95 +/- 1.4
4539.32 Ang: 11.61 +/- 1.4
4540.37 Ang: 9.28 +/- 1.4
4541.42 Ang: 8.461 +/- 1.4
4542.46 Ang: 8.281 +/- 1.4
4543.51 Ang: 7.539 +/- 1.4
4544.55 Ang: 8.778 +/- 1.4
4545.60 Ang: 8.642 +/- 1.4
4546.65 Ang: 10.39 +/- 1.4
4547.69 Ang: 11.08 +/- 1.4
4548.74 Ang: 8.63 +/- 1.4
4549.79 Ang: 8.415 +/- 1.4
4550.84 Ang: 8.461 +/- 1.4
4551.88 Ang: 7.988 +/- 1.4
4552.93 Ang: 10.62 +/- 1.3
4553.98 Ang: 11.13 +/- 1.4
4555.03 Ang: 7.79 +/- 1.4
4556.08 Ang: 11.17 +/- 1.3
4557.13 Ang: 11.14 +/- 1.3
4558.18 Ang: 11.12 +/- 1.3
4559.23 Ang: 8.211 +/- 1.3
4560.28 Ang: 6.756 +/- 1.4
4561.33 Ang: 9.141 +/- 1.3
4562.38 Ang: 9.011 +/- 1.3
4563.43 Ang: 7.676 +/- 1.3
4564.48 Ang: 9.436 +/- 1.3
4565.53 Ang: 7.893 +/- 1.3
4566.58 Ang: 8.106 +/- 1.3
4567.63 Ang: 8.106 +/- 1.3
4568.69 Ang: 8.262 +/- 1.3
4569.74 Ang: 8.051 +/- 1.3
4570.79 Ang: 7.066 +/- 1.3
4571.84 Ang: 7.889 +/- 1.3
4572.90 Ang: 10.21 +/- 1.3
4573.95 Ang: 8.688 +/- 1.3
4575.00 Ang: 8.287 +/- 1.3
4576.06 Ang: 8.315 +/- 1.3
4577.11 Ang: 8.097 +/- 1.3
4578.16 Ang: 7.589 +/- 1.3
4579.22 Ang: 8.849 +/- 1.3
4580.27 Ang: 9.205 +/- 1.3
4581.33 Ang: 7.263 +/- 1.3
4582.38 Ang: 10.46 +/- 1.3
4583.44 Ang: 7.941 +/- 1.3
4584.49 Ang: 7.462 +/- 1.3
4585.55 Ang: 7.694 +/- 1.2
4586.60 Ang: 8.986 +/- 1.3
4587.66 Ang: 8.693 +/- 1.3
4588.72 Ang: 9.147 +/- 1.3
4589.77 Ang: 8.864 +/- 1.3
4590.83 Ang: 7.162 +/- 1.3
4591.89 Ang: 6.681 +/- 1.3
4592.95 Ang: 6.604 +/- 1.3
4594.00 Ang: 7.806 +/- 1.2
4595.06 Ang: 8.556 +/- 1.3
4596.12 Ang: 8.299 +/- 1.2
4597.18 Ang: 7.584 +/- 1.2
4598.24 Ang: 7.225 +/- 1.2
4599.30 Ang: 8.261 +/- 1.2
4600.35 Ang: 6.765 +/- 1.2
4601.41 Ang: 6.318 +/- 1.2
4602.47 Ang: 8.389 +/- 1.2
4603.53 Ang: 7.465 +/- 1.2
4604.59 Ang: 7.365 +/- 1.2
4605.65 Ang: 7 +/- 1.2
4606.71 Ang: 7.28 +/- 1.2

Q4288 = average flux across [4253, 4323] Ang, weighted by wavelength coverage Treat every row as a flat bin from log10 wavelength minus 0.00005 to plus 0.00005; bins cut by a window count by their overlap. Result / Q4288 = 8.33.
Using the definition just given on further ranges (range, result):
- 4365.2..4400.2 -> 8.11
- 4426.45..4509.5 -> 9.69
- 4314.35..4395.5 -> 8.07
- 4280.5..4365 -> 8.24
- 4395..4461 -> 8.48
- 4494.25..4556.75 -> 10.5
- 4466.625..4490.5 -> 10.2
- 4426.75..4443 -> 8.32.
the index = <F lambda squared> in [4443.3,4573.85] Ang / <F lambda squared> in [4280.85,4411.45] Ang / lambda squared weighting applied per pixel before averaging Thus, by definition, 1.3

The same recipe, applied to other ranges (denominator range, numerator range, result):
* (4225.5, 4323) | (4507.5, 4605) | 1.29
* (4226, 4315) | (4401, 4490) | 1.19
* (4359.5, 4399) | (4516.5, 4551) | 1.39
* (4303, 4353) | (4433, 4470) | 1.19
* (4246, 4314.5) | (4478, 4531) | 1.45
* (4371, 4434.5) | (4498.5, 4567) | 1.33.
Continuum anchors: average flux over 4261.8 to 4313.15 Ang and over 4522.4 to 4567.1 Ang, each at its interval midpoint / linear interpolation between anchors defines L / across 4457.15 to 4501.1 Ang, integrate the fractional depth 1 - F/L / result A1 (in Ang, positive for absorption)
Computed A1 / -3.2 Ang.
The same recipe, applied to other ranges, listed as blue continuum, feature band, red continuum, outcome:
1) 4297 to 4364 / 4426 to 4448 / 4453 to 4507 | 2.7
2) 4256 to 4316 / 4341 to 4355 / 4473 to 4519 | 1.6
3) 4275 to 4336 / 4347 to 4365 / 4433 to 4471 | 0.7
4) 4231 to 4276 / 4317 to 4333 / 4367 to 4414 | -0.3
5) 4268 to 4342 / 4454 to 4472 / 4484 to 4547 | 1.1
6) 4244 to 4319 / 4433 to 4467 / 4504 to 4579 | 0.6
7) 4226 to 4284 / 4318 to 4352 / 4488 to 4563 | 3.2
